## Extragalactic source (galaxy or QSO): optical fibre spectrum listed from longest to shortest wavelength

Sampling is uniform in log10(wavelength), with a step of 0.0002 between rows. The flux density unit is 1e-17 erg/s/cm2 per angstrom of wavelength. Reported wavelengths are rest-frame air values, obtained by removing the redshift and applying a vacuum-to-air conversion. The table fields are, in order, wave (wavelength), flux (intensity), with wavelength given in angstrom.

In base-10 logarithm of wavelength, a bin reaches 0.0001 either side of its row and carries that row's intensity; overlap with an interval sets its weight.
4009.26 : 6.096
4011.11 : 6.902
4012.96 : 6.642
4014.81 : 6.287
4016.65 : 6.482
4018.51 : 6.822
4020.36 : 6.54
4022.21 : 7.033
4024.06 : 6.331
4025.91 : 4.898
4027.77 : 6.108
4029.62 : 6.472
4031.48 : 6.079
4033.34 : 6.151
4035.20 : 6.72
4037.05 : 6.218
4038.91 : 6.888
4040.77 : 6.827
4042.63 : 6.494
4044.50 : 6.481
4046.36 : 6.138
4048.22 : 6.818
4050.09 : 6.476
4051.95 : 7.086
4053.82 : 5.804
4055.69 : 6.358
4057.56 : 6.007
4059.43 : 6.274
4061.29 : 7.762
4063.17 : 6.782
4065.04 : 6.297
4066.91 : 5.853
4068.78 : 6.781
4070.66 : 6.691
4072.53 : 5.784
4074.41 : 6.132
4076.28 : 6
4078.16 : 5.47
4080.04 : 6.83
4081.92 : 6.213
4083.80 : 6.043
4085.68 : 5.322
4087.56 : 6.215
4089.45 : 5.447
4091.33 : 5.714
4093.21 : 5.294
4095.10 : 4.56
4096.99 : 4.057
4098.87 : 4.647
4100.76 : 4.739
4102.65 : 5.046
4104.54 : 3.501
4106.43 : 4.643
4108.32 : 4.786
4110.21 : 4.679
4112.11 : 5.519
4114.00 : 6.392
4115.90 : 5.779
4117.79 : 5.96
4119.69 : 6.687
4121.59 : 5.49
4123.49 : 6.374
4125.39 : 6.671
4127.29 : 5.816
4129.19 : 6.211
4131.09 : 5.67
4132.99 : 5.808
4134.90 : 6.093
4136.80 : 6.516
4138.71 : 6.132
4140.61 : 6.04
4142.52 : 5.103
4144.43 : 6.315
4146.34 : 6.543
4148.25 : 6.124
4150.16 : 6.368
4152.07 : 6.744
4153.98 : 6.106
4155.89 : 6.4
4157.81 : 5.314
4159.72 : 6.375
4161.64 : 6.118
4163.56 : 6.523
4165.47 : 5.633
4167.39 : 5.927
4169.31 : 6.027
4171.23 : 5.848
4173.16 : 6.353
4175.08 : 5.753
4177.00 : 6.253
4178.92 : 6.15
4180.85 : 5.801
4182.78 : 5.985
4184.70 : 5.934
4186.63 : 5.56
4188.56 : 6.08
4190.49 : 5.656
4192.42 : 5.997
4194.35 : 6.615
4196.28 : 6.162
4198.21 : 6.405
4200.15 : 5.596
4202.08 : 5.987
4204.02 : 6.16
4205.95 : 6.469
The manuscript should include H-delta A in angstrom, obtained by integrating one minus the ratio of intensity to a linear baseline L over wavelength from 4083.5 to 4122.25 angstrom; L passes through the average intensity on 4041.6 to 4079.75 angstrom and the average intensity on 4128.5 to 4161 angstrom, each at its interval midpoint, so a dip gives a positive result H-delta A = 6.2 angstrom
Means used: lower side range 6.38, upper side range 6.11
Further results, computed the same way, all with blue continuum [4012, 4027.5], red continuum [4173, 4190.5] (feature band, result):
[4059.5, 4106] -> 3.7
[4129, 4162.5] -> -0.4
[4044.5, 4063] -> -0.7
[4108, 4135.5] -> 1.0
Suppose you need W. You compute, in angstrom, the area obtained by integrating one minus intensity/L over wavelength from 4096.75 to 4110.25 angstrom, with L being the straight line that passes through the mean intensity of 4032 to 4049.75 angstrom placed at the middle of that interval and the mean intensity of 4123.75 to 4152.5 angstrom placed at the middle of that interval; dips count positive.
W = 3.8 angstrom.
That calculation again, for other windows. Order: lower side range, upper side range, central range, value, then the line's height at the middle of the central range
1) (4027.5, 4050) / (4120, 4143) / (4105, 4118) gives 1.76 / 6.12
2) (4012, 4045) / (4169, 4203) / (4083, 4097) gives 1.90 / 6.26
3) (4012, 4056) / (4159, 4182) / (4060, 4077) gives -0.33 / 6.33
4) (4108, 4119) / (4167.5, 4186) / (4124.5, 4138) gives -0.96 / 5.7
